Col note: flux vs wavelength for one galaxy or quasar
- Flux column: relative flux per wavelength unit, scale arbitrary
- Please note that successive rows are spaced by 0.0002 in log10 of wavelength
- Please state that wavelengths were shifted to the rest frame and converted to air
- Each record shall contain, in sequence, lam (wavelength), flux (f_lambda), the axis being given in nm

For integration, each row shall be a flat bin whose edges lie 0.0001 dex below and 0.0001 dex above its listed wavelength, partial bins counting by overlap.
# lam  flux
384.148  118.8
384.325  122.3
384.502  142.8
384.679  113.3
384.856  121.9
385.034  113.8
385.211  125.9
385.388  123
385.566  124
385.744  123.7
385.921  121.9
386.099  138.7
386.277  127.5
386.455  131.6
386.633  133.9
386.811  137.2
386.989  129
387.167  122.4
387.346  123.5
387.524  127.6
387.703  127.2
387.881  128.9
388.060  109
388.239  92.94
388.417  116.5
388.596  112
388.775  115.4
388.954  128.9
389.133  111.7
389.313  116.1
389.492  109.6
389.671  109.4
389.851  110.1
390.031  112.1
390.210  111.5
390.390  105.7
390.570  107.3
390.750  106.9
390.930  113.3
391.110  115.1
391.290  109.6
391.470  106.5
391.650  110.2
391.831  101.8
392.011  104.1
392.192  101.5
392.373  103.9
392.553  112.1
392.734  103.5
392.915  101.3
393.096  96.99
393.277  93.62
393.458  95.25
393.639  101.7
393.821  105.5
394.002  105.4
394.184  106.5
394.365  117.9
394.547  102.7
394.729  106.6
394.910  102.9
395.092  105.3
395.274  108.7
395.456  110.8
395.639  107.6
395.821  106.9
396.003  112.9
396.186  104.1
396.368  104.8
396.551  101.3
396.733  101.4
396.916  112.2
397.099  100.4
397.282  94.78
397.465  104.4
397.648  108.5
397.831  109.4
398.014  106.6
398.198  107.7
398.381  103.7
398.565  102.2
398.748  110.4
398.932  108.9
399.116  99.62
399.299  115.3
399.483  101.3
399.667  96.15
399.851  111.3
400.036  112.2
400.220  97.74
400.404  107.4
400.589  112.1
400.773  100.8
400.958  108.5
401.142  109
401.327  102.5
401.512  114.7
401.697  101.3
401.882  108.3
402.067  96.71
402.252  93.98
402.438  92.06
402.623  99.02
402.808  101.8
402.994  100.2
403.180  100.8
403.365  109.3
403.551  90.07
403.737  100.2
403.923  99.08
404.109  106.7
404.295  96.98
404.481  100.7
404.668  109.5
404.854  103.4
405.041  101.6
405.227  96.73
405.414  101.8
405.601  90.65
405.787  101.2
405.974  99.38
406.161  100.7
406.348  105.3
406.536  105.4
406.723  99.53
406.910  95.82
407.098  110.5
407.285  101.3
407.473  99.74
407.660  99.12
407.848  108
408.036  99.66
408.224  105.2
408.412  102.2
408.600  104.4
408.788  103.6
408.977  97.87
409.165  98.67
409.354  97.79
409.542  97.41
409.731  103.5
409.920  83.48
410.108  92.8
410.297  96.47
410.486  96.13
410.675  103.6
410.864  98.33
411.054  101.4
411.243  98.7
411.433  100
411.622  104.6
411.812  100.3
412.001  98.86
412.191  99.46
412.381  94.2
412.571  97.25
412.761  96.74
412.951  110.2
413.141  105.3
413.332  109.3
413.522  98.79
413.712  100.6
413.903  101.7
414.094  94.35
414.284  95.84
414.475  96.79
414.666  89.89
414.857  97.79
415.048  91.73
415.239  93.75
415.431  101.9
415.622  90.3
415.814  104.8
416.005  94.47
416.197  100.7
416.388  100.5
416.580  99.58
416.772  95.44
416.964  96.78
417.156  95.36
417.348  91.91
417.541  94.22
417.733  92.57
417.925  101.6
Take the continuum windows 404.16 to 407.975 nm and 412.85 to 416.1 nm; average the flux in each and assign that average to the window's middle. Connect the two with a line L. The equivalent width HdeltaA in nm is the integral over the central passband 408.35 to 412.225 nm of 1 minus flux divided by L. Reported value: 0.04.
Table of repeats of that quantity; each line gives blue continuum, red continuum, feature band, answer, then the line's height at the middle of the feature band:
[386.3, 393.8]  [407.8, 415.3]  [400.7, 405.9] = 0.144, 104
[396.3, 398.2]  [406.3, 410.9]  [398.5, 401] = -0.058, 104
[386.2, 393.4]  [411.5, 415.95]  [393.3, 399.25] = 0.212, 109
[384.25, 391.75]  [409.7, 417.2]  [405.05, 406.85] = 0.073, 104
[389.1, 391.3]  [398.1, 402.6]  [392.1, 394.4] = 0.120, 109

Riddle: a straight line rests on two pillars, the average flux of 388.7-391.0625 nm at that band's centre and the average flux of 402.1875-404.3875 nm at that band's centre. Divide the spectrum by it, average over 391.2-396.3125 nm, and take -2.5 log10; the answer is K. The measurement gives 0.03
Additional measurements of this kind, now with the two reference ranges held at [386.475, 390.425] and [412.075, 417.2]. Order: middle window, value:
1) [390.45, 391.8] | 0.06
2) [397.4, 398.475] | 0.04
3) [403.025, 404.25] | 0.06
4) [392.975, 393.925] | 0.16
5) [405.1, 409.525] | 0.03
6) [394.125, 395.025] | 0.06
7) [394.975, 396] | 0.05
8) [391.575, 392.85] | 0.10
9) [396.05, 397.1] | 0.07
